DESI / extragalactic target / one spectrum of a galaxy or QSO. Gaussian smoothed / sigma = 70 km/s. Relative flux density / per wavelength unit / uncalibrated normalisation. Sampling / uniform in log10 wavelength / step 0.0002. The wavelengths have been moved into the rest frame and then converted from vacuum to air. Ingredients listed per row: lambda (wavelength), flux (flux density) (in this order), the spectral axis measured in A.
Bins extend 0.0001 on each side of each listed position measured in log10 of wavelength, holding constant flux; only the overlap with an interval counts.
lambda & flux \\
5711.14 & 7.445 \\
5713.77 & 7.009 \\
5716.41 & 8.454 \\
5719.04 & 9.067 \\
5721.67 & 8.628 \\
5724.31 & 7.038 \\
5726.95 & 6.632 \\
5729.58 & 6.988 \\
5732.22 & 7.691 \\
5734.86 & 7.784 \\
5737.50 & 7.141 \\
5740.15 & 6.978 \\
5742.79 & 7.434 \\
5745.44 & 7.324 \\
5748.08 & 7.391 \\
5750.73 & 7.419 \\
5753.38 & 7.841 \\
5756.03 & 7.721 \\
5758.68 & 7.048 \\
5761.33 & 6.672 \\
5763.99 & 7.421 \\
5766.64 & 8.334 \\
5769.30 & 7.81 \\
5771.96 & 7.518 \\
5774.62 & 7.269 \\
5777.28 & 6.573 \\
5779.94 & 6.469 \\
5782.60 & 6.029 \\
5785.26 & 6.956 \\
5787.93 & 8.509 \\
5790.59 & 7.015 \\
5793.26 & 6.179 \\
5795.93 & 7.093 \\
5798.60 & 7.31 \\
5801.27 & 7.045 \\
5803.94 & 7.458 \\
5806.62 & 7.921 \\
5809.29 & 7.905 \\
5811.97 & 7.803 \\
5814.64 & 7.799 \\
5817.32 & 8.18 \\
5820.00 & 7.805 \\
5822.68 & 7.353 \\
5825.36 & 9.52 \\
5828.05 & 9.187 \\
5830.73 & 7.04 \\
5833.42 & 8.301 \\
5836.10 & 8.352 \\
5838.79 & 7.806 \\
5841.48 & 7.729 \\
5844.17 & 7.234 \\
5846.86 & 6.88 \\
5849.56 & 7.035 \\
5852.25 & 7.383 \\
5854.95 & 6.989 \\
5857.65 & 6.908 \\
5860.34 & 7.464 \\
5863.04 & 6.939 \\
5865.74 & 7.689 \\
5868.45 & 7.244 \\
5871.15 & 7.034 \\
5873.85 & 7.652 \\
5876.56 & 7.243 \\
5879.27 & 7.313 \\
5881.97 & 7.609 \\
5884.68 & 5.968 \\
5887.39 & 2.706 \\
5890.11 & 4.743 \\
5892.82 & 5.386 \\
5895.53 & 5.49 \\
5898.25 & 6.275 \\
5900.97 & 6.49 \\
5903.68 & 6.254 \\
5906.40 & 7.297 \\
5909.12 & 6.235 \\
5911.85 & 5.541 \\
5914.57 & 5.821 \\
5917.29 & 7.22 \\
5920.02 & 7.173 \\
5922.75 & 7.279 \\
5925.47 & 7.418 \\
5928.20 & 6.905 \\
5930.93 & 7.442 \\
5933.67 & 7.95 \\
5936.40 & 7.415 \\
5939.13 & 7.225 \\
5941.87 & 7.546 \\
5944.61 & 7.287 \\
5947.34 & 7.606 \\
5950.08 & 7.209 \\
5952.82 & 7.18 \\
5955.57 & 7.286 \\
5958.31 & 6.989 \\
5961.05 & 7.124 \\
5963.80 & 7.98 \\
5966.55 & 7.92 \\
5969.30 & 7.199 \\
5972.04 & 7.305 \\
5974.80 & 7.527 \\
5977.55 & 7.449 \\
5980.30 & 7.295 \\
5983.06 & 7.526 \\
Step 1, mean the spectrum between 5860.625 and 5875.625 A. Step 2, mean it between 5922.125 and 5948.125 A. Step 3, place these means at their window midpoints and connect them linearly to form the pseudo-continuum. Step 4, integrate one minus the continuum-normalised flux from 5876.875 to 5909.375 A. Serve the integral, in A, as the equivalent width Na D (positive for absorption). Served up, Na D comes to 5.92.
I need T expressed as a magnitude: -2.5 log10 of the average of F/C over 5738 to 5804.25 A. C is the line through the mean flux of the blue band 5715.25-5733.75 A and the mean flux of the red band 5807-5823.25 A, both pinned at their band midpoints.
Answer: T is 0.084 mag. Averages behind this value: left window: 7.78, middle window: 7.23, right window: 7.84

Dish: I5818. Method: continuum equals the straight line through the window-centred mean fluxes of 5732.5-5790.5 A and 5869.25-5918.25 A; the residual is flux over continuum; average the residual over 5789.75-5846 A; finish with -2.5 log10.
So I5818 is -0.13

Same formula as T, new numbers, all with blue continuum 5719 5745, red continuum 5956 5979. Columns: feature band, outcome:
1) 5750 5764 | 0.02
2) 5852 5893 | 0.12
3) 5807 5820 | -0.07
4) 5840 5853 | 0.03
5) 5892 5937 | 0.12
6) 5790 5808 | 0.04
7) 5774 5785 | 0.13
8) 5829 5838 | -0.07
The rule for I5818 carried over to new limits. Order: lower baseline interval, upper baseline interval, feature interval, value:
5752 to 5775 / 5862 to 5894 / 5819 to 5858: -0.13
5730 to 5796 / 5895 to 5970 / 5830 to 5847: -0.08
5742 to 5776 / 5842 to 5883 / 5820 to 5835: -0.13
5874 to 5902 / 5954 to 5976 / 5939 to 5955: -0.04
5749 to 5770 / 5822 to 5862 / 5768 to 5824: 0.04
